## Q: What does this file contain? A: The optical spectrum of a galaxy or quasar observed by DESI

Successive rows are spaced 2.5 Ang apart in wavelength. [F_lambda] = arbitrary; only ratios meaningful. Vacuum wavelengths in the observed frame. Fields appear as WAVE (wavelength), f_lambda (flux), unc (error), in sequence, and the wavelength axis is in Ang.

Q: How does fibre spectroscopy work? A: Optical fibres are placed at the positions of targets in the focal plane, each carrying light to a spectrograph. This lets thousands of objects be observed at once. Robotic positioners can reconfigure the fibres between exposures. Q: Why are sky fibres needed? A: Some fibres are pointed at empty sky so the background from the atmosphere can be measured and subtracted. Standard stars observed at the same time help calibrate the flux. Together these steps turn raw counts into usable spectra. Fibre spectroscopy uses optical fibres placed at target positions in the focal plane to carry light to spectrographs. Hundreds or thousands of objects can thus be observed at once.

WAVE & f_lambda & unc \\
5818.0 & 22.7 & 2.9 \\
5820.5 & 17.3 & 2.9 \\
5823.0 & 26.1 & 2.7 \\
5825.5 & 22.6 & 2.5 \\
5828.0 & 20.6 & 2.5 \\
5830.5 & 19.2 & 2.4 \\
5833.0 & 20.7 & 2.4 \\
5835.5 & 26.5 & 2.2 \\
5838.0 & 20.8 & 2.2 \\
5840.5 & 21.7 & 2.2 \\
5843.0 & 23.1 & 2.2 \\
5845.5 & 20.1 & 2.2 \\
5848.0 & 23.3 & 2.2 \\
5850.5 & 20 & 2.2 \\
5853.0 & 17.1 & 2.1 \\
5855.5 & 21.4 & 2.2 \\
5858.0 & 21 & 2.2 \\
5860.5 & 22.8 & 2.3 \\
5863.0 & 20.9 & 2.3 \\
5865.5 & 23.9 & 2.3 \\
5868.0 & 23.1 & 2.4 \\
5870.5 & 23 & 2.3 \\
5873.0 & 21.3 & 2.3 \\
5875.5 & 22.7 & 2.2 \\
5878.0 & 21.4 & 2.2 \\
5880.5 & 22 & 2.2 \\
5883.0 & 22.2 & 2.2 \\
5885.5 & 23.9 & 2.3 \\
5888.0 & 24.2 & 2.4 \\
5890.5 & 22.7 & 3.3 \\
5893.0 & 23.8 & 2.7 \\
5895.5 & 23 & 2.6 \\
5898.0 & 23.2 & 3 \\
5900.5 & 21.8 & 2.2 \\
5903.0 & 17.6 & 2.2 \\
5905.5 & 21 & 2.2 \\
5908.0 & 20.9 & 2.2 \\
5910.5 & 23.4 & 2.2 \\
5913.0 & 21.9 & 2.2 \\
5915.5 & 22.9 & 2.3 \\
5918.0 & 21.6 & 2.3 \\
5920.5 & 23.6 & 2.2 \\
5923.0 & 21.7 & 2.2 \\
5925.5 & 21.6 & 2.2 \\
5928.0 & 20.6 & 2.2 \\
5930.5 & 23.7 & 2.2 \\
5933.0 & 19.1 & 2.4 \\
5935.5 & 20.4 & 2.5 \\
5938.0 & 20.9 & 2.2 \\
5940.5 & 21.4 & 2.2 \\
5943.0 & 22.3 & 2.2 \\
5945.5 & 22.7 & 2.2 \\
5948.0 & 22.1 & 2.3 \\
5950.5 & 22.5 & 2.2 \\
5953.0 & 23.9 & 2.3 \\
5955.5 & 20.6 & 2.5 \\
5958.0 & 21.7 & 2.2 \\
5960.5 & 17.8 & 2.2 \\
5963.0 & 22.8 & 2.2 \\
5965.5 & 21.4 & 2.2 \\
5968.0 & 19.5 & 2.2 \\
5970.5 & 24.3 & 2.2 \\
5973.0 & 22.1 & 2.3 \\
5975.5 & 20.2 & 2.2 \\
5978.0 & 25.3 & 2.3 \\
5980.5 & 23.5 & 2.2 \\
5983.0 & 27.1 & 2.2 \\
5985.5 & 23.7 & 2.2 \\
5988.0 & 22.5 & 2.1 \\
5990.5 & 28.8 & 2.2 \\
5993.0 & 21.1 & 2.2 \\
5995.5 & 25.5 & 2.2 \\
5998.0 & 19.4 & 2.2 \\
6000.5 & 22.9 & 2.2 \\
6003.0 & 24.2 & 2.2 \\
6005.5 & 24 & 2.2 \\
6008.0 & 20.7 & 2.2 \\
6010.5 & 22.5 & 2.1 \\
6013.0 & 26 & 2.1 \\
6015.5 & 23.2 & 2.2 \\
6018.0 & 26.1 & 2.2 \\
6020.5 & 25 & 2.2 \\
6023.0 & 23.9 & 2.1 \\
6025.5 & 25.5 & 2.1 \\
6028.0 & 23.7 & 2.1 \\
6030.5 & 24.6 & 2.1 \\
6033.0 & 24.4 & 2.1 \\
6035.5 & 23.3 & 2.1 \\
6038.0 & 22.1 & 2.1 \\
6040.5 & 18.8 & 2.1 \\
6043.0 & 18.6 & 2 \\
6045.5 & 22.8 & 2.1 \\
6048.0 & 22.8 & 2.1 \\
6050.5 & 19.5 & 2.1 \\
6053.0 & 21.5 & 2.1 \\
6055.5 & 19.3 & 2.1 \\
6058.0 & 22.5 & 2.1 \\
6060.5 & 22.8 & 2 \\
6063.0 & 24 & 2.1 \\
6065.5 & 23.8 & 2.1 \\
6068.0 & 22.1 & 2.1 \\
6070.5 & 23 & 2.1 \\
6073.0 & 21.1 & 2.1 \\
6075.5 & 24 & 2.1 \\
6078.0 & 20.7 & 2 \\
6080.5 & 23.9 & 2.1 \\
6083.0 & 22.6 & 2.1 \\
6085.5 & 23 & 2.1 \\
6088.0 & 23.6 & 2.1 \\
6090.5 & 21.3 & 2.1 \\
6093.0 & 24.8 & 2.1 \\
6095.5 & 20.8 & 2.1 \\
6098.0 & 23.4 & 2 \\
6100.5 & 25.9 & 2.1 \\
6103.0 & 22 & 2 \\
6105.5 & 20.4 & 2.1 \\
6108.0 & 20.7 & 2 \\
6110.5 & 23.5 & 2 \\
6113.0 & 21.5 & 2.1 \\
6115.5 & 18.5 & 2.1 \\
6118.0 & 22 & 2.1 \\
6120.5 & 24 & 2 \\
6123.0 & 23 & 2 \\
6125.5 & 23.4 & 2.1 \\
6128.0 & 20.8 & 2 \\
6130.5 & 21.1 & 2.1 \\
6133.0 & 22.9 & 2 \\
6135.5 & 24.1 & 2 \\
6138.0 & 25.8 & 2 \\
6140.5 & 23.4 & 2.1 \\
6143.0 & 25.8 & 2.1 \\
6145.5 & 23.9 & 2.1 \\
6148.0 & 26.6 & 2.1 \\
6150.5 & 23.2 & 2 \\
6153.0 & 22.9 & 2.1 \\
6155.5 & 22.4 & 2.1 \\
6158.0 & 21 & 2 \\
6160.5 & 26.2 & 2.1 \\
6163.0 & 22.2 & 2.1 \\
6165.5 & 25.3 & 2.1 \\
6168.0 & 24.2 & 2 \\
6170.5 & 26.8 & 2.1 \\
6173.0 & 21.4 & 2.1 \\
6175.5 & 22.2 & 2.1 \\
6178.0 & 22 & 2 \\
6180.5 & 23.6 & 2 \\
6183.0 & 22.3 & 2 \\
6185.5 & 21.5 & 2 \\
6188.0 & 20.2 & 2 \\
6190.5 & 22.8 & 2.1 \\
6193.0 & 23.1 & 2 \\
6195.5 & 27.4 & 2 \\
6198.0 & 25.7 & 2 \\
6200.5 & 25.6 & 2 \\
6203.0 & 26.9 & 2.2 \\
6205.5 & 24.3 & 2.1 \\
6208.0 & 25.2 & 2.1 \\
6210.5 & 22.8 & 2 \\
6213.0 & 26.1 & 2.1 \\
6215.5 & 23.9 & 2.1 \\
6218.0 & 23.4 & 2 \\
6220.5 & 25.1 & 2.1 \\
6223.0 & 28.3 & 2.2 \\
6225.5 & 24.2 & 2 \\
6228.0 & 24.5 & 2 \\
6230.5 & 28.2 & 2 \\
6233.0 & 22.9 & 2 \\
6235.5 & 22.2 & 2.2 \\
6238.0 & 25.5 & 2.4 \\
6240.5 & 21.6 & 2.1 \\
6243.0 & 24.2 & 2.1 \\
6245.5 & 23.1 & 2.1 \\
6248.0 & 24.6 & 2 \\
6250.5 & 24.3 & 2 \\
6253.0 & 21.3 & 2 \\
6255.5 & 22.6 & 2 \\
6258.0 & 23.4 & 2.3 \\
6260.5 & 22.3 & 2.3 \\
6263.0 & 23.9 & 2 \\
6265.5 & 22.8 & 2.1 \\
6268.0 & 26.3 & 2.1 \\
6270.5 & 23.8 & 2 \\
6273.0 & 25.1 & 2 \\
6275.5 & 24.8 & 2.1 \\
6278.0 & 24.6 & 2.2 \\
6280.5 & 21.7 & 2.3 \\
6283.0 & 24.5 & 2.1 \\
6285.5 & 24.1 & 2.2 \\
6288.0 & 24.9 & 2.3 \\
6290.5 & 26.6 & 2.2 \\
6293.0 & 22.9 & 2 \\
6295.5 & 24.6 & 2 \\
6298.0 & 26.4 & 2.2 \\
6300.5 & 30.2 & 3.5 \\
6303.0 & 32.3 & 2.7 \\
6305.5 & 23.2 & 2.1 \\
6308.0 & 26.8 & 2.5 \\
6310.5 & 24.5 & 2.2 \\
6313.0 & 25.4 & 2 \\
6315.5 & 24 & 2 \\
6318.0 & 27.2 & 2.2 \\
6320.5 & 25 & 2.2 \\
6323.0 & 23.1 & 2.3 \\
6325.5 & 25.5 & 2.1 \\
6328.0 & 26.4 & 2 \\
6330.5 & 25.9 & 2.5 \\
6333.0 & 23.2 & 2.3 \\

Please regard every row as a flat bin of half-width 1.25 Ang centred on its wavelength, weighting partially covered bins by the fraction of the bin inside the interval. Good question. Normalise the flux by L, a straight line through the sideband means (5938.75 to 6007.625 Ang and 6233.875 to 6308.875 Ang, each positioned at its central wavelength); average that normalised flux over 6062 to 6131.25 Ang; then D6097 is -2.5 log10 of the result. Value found 0.04 mag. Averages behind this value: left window 22.7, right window 24.5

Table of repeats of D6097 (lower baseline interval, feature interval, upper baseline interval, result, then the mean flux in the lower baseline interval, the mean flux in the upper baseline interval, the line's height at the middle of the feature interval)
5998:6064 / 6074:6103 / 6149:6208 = 0.005 mag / 22.8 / 23.7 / 23.1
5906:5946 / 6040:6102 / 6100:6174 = 0.020 mag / 21.8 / 23.1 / 22.7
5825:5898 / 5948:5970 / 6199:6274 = 0.059 mag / 22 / 24.3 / 22.6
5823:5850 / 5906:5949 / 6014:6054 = 0.030 mag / 22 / 22.9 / 22.4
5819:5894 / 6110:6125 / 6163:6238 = 0.075 mag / 22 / 24.2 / 23.7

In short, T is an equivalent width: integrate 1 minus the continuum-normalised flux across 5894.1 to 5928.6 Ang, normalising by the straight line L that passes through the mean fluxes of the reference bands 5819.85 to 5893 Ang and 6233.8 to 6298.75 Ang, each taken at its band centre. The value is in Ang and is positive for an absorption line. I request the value 0.7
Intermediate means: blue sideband 22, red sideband 23.9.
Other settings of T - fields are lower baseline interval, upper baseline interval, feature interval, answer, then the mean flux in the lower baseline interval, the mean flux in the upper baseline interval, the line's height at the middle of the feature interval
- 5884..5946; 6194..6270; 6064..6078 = 0.3 Ang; 22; 24.4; 23.2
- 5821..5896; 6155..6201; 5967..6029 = -2.6 Ang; 22.1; 23.5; 22.7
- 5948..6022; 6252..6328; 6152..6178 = 0.8 Ang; 23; 24.8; 24.1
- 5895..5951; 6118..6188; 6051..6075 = 0.5 Ang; 21.7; 23.3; 22.7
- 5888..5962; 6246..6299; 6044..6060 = 0.8 Ang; 21.8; 24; 22.6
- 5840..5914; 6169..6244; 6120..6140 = 0.4 Ang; 21.9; 24.1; 23.6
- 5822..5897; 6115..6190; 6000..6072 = -0.4 Ang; 22.2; 23.1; 22.7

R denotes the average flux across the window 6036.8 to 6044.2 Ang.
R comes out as 19.8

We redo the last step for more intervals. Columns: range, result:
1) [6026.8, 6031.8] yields 24.2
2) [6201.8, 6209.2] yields 25.5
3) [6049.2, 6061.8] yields 21.1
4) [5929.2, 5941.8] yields 21.1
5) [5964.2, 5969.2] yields 20.5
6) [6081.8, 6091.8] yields 22.6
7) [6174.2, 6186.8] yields 22.3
